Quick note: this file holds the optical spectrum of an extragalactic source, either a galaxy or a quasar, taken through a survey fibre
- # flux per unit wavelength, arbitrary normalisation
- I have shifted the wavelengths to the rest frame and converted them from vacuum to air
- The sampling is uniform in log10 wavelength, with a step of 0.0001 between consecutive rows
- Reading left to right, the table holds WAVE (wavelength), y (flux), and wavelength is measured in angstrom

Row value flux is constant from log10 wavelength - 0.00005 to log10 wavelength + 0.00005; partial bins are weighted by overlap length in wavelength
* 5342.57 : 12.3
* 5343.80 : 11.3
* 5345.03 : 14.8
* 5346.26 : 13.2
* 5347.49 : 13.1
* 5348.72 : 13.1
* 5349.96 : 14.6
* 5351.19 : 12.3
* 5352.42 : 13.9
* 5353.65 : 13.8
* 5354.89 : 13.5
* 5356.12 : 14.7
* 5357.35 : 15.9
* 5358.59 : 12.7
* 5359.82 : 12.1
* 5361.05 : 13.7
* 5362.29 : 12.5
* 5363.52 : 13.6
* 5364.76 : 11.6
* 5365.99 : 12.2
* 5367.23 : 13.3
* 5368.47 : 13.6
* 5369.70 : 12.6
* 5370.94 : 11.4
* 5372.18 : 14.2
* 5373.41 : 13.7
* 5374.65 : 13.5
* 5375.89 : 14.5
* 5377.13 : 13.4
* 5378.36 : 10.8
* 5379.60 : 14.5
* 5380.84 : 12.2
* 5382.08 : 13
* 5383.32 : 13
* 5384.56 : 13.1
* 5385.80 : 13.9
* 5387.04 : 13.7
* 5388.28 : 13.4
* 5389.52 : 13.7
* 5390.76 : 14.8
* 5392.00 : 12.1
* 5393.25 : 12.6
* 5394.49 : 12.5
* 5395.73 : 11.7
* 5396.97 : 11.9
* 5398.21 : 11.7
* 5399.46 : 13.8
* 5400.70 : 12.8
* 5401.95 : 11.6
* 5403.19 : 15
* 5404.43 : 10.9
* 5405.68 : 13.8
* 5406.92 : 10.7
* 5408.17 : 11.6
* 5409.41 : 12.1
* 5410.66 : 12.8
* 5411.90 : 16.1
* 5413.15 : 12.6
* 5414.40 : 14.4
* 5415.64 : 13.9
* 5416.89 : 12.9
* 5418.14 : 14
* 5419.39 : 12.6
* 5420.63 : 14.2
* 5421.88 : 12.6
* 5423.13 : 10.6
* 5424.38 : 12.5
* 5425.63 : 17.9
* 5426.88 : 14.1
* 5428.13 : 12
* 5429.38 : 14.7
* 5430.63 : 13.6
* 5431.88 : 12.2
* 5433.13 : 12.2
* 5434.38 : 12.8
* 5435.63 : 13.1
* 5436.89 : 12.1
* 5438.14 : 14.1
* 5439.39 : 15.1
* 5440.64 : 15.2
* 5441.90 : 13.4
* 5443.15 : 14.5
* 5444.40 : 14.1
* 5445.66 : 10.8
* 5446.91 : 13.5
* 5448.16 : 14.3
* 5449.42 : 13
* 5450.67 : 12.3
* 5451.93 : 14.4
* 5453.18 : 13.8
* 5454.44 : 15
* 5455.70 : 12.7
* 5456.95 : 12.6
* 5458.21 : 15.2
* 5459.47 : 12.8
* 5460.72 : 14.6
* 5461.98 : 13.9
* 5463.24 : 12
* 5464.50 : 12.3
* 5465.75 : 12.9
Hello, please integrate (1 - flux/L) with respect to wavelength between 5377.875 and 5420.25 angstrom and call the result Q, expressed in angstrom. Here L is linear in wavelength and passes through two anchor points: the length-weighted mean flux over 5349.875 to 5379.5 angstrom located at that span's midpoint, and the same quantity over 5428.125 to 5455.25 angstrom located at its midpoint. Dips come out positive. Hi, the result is 1.3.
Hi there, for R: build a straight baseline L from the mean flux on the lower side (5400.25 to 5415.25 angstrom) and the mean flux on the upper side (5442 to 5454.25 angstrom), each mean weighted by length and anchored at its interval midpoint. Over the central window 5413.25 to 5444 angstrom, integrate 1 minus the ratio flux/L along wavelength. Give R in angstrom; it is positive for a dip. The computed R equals -0.8 angstrom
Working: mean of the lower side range 12.9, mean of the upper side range 13.5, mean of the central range 13.5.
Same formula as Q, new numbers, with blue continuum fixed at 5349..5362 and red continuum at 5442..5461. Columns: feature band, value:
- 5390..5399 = 0.7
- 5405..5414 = 0.5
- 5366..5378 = 0.4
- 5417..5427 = 0.1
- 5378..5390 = 0.4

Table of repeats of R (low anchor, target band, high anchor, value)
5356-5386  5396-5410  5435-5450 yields 1.1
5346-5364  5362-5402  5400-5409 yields -0.2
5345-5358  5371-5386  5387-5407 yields 0.0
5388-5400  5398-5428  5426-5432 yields 0.2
